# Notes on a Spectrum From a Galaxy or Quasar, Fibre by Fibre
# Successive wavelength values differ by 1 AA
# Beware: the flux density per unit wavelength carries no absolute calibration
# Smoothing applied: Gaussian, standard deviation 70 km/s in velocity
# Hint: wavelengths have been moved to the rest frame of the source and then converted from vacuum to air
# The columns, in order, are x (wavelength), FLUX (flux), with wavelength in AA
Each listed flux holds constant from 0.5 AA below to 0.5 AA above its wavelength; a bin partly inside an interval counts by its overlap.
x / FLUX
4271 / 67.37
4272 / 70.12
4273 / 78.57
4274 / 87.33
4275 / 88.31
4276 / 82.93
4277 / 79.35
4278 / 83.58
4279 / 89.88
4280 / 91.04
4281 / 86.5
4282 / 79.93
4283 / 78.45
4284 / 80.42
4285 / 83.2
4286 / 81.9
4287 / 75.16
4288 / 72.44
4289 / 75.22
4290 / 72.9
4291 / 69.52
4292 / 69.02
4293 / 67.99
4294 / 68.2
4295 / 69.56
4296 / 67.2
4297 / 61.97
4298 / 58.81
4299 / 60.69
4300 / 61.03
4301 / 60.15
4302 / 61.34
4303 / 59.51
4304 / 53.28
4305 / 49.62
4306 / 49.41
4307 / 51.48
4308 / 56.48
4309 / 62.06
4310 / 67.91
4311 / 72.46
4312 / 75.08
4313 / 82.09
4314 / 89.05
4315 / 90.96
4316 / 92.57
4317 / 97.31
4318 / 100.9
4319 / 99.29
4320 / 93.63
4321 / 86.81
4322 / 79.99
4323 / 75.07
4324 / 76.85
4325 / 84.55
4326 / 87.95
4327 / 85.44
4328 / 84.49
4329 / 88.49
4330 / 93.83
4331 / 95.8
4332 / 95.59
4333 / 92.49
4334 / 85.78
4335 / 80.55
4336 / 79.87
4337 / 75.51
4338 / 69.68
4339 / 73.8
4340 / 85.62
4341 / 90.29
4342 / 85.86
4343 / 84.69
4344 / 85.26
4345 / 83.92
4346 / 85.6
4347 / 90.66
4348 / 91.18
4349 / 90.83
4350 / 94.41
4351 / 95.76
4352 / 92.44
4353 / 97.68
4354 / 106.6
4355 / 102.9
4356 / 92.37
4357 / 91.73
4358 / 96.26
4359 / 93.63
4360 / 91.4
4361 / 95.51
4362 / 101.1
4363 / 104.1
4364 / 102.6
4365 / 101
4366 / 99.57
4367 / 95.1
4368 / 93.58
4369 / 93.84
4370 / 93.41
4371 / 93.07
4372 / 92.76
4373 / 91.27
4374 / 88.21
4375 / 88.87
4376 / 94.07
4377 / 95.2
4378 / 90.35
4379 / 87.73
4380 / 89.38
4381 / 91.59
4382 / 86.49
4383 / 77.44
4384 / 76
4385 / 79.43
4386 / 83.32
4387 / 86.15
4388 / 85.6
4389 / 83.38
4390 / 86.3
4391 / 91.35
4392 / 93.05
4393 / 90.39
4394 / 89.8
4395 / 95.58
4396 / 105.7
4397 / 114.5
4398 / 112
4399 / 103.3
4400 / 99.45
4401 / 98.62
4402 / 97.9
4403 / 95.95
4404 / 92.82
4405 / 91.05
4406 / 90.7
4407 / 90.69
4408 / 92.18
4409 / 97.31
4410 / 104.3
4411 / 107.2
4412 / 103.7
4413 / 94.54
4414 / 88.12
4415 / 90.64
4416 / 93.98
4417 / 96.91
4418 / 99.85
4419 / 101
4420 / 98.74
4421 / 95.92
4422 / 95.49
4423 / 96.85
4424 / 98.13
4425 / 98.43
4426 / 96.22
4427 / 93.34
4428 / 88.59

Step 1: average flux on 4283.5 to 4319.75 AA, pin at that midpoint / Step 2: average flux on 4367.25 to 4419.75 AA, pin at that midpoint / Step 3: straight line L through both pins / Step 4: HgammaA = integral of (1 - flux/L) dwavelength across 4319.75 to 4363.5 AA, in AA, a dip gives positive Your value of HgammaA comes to -4.3 AA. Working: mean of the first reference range 71.4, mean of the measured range 89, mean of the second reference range 93.3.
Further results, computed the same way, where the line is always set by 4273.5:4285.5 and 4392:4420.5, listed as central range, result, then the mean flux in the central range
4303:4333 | 2.9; 79.8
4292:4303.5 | 3.0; 63.6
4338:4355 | 0.4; 89.5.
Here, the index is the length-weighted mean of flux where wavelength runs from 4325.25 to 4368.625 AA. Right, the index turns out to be 90.9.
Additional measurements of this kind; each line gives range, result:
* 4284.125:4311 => 65.2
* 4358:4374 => 95.9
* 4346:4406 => 93.6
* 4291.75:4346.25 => 77.1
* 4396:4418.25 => 98.1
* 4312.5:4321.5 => 92.5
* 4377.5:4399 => 90.6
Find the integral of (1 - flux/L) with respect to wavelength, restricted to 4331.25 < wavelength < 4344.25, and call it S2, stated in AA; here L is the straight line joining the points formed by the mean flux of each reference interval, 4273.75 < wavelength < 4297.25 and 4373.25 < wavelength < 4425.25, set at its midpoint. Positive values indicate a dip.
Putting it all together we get 0.2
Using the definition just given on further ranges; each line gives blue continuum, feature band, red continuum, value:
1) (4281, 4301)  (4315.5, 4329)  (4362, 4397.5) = -1.65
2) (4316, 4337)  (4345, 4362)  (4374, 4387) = -1.33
